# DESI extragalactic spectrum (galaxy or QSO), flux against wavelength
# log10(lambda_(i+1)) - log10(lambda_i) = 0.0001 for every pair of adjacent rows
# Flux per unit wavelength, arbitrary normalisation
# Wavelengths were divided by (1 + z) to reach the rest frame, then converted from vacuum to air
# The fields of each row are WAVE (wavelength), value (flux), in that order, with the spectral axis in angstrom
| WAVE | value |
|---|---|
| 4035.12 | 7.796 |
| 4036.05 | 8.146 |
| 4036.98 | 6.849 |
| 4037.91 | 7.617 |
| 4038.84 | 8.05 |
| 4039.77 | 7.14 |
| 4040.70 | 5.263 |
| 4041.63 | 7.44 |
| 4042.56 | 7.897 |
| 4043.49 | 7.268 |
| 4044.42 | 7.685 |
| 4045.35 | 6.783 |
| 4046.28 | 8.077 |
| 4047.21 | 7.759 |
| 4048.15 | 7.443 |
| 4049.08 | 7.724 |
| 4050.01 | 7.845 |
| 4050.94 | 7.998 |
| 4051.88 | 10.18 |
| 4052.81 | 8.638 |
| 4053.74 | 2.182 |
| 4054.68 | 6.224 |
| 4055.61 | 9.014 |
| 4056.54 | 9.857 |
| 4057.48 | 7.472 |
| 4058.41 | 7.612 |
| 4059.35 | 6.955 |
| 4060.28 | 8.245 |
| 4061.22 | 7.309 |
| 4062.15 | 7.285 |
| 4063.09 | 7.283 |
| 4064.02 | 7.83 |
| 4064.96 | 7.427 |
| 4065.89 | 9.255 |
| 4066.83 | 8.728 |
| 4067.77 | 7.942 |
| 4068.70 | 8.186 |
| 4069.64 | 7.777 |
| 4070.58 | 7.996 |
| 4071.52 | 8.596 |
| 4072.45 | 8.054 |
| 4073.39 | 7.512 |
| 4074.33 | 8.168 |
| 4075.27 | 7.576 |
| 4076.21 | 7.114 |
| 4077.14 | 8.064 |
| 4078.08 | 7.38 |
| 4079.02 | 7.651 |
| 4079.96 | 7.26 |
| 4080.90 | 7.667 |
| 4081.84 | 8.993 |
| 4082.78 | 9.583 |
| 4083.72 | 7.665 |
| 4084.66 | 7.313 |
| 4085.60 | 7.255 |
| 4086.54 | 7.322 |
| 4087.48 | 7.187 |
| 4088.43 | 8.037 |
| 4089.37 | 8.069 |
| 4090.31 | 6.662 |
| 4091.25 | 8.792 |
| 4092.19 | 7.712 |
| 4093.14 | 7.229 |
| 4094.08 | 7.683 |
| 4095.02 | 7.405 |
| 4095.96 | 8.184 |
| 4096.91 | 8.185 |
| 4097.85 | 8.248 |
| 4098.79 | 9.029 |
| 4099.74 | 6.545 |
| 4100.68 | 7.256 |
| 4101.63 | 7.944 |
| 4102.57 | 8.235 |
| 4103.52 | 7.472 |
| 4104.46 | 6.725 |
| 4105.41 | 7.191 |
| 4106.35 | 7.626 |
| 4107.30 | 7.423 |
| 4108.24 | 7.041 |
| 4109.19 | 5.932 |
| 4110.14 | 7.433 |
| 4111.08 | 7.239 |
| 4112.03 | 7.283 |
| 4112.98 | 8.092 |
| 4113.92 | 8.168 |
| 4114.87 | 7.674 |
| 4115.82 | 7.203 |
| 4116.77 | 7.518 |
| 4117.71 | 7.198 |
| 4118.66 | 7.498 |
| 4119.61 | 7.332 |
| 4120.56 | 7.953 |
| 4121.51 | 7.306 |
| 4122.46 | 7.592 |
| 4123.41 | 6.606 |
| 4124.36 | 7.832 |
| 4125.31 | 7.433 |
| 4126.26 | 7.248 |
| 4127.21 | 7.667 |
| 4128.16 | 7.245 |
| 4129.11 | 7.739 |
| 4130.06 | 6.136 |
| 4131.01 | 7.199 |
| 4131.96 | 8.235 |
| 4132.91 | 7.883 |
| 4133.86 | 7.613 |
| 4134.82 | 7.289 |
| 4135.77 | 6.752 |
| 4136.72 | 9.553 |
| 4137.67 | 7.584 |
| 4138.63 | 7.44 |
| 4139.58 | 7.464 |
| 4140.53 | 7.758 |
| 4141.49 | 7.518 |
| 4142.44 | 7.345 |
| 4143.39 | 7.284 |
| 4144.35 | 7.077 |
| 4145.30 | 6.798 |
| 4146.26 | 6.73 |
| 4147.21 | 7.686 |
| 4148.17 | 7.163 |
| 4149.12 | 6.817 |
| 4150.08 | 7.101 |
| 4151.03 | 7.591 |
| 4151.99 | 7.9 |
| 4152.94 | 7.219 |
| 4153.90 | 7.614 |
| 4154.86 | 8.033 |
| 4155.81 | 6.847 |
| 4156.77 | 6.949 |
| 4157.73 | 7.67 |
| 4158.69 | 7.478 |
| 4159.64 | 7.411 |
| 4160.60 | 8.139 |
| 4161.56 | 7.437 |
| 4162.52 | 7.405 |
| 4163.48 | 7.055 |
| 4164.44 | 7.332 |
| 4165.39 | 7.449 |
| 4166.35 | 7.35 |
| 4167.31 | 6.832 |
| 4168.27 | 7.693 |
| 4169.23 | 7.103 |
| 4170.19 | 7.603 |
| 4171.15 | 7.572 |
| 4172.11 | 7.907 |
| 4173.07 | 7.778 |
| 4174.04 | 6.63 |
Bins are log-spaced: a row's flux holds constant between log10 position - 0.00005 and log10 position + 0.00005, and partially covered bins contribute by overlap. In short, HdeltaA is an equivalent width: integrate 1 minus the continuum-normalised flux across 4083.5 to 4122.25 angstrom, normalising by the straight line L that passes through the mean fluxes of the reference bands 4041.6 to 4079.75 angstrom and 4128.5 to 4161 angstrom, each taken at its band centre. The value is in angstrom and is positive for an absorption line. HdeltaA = 0.25 angstrom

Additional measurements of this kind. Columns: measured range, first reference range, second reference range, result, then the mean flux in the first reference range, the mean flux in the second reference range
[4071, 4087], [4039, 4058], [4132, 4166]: -0.7 angstrom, 7.51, 7.45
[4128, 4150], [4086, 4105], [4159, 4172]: 0.4 angstrom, 7.69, 7.43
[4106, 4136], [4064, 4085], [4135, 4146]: 1.0 angstrom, 8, 7.49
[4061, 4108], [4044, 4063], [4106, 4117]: -1.9 angstrom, 7.61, 7.38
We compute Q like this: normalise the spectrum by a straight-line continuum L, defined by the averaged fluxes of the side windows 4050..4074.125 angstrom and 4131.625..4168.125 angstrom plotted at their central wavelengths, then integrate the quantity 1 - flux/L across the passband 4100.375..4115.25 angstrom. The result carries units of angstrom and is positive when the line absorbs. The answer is 0.4 angstrom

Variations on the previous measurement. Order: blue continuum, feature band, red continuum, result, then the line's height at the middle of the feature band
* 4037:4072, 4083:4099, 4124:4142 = -0.3 angstrom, 7.62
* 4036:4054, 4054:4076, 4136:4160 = -1.2 angstrom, 7.44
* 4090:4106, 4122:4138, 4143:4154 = -0.2 angstrom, 7.4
